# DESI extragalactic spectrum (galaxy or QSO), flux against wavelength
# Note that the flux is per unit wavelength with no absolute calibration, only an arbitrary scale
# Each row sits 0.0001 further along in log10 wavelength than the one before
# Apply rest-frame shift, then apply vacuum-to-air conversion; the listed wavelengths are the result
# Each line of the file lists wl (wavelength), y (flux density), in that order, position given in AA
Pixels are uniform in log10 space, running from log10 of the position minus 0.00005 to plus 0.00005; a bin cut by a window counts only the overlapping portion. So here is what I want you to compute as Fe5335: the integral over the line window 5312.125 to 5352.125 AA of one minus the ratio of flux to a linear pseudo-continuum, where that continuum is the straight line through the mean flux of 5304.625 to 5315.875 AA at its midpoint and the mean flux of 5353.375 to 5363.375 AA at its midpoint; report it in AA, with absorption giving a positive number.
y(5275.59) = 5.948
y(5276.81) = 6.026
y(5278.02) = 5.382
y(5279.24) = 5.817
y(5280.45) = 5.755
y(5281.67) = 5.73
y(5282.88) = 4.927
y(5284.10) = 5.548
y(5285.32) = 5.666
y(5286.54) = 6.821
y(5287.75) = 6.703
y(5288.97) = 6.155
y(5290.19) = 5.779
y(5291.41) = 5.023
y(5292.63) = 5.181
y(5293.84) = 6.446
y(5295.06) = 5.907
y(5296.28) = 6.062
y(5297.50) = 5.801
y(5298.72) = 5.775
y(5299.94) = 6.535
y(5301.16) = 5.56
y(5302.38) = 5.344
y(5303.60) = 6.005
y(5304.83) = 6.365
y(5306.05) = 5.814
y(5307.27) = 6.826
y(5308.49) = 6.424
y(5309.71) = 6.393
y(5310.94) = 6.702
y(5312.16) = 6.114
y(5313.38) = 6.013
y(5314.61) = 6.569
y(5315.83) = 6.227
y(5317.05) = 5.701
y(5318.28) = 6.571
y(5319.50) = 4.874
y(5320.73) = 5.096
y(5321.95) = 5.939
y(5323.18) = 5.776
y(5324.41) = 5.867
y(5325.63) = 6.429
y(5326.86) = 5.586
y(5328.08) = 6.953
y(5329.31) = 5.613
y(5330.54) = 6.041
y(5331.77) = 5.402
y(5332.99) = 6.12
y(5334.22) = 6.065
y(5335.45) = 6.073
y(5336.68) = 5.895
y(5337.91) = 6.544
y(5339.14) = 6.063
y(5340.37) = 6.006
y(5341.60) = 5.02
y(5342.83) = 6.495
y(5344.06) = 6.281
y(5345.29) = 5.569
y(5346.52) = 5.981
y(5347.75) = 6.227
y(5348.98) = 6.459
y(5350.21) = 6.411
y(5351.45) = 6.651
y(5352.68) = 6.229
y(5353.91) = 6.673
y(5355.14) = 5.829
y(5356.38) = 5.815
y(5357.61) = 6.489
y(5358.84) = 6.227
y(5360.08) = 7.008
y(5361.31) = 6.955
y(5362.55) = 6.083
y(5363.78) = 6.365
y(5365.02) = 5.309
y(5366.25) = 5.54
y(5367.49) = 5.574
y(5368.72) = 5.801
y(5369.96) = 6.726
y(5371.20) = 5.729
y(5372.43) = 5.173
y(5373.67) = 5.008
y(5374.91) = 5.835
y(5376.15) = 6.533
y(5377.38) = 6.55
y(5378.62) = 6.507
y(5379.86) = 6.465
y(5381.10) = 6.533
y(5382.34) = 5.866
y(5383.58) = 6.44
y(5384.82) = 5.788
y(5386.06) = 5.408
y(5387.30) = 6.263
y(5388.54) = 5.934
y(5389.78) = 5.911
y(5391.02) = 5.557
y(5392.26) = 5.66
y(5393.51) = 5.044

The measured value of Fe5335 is 2.2 AA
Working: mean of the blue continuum 6.35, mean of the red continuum 6.38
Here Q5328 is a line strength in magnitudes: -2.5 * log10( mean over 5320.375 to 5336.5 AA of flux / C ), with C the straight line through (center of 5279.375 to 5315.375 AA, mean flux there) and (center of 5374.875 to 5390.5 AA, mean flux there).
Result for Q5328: 0.02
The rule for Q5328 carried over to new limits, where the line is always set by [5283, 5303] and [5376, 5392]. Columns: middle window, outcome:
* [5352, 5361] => -0.055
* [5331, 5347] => 0.006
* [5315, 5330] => 0.010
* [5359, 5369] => -0.006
